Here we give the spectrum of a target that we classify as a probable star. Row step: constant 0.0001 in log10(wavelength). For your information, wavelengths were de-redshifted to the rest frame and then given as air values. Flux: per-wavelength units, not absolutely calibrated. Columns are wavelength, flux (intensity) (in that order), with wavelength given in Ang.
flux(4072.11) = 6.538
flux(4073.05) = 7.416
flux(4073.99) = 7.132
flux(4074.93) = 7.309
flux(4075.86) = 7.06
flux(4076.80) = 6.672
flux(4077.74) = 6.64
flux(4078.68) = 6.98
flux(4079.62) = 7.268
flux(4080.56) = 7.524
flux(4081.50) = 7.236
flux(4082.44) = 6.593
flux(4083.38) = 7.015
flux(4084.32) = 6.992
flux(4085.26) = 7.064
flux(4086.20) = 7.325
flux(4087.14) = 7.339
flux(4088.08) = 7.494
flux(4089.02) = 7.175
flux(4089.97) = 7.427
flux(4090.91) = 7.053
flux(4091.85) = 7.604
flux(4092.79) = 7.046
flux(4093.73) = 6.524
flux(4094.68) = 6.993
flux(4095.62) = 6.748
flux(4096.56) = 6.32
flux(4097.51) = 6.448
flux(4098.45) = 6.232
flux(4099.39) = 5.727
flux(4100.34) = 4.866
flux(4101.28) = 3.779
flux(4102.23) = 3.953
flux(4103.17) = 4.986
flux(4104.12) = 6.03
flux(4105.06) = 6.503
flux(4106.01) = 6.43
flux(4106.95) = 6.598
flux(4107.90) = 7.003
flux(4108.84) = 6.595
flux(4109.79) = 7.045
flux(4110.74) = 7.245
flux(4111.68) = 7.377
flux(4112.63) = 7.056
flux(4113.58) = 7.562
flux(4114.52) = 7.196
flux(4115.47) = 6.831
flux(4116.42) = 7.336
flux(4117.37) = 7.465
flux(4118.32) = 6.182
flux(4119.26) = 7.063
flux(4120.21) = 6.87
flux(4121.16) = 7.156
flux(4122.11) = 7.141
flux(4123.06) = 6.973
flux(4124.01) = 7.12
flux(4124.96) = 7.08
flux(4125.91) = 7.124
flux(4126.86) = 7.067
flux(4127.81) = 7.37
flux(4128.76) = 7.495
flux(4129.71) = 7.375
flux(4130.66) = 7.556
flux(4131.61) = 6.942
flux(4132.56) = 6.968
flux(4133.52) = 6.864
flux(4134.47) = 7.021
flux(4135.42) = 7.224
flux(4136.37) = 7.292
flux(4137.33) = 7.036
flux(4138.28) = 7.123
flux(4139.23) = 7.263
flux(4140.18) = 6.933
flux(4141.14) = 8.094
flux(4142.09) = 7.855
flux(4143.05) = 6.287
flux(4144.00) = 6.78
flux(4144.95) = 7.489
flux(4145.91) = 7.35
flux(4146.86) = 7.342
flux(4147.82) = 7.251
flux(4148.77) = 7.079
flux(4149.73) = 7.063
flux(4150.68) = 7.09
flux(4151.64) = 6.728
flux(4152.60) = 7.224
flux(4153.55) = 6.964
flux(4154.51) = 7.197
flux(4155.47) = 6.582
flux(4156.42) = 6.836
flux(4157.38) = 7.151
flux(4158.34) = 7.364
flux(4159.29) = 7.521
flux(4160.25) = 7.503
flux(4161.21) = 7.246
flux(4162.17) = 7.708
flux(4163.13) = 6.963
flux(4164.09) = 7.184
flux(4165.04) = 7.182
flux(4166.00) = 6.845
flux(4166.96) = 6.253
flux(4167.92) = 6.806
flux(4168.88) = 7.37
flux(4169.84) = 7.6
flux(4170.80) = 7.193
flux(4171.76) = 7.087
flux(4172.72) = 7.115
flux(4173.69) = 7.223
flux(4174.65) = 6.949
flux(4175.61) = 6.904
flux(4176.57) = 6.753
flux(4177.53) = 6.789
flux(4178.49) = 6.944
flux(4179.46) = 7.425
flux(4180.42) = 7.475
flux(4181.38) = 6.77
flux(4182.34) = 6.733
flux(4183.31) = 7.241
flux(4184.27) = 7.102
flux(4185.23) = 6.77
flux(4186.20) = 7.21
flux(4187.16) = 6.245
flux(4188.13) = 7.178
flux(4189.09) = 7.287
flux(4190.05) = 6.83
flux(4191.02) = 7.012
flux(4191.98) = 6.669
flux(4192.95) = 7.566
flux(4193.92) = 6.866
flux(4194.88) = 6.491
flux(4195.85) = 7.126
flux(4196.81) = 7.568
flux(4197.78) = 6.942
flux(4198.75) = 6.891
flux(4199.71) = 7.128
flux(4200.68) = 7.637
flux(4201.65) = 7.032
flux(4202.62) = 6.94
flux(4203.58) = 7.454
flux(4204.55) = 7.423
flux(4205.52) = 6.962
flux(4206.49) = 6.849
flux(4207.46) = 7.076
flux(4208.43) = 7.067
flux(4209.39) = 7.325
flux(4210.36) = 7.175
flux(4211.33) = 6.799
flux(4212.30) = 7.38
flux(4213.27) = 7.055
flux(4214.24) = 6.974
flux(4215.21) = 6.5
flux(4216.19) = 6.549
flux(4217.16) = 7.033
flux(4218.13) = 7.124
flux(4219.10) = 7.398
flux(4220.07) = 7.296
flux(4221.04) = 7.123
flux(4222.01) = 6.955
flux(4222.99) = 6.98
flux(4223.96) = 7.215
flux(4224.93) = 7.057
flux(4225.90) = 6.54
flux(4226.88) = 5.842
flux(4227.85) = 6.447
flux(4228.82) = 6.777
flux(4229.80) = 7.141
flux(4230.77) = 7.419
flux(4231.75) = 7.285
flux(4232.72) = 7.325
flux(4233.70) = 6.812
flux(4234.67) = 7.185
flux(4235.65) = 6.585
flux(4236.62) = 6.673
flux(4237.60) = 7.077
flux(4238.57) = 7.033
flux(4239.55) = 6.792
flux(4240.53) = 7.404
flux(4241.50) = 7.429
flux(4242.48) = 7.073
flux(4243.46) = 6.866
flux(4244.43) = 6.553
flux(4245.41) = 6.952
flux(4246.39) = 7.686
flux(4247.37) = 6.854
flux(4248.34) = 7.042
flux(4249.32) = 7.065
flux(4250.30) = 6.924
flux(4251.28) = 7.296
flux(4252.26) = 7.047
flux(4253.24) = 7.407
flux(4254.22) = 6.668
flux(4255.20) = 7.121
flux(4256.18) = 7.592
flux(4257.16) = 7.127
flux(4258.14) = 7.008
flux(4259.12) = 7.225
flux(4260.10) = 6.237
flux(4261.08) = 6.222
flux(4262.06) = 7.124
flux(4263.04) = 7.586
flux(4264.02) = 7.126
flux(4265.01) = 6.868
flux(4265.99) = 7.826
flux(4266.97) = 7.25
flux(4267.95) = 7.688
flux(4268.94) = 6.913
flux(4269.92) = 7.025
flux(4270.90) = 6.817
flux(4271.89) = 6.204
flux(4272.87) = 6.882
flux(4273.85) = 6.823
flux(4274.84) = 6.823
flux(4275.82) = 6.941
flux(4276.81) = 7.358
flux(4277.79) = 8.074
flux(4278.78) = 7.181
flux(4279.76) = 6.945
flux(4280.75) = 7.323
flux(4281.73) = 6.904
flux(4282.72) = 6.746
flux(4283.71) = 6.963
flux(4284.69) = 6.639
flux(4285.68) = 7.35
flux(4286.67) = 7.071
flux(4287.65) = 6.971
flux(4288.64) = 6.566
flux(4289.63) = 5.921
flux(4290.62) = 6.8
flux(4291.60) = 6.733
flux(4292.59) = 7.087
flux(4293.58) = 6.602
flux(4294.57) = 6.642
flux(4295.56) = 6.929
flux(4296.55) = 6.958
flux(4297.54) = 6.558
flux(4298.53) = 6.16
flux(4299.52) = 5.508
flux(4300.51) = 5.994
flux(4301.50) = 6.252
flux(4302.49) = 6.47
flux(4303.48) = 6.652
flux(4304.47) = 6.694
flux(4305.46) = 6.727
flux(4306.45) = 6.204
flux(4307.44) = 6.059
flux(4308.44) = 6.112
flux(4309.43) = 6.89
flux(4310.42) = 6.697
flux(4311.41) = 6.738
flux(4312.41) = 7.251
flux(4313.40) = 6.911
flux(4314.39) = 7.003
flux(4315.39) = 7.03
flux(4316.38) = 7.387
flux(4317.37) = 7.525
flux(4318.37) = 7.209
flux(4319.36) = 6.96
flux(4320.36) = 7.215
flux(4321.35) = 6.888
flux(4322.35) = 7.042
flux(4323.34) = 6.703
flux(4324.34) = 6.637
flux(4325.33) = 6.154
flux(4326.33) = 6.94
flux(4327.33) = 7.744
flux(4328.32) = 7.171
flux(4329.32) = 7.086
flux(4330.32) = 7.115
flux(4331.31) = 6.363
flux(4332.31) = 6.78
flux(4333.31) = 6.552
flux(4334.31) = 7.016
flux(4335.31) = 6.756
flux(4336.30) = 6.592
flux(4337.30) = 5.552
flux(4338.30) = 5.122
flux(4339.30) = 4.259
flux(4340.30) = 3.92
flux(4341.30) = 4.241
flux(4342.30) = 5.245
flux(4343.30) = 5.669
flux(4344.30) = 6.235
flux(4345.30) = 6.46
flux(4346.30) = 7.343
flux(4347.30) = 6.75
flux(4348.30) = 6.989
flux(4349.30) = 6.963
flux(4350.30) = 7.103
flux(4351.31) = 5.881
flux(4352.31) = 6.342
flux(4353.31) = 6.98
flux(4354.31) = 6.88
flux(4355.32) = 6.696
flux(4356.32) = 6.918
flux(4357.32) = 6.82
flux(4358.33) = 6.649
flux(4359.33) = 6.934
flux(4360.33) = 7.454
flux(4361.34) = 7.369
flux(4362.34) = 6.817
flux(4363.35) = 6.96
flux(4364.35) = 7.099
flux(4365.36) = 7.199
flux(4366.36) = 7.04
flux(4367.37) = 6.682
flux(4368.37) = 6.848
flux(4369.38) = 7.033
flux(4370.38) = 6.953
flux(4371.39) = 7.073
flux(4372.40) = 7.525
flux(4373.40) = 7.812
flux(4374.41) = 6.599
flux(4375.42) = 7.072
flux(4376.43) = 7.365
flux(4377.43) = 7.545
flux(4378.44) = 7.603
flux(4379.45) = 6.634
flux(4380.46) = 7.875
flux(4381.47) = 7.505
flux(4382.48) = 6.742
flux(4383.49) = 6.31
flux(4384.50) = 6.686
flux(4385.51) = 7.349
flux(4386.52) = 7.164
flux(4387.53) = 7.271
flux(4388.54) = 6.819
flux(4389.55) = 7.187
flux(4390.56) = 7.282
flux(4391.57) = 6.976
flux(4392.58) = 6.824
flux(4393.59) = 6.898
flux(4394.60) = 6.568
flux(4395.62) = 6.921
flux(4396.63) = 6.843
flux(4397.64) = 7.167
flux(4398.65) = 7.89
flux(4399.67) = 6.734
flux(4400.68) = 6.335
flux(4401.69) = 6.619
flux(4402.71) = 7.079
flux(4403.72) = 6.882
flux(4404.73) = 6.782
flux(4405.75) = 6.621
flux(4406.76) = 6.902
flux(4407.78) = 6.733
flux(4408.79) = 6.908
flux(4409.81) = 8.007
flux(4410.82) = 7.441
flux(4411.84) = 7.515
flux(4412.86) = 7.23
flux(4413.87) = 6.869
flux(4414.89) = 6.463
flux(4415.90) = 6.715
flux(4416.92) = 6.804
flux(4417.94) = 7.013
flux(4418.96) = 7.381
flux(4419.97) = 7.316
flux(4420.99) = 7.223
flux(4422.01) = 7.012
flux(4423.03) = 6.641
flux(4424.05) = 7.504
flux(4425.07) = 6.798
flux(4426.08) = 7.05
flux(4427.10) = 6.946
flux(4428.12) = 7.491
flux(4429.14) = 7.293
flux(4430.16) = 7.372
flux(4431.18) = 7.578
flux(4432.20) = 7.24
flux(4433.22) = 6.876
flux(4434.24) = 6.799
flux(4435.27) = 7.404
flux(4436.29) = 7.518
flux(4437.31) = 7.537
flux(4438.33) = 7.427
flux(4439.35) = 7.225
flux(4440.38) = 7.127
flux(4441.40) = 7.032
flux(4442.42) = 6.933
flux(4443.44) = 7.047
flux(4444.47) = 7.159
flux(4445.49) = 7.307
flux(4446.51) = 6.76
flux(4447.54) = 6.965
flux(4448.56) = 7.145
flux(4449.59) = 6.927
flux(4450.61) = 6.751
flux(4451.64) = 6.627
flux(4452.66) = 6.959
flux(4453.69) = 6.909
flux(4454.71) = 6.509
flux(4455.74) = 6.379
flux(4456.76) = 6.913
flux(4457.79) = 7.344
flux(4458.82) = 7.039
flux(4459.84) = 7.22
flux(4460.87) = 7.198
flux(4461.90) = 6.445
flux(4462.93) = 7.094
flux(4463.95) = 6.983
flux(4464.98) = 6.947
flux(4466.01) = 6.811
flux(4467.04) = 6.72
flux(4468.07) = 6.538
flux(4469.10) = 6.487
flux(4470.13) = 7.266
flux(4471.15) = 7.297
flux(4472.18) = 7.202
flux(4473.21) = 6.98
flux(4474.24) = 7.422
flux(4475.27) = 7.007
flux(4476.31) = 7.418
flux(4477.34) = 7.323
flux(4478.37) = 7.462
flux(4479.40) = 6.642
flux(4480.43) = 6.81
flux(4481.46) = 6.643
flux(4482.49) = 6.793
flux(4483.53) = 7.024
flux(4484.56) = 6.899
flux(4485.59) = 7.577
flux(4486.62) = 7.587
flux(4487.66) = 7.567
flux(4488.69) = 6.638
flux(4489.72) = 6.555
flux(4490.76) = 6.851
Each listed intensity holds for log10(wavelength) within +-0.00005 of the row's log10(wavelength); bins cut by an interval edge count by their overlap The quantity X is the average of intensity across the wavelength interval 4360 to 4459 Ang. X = 7.06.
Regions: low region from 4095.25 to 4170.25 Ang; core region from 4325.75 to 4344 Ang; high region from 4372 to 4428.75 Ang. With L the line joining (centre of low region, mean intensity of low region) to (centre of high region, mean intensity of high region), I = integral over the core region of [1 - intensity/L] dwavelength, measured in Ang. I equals 2.4 Ang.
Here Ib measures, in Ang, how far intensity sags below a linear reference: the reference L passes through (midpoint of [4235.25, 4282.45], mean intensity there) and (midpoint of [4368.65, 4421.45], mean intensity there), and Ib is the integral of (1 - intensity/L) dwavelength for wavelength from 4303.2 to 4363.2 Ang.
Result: 3.8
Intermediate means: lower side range 7.06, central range 6.61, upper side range 7.06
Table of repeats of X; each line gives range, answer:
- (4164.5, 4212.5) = 7.05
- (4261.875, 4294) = 7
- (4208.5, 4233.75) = 6.99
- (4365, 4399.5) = 7.09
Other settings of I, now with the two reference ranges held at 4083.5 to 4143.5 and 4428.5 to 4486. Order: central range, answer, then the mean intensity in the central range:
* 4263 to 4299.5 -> 0.1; 6.92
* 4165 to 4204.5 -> -0.8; 7.04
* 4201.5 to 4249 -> -0.6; 7.01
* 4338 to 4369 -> 2.3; 6.46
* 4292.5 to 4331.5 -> 1.2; 6.76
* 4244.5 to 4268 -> -0.6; 7.1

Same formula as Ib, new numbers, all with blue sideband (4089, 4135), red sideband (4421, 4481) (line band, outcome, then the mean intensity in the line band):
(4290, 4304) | 0.79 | 6.52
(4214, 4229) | -0.05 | 6.86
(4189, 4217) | -0.93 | 7.05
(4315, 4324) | -0.22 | 7.1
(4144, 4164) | -1.16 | 7.17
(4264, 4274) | -0.23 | 7.04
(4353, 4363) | 0.02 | 6.95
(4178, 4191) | -0.40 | 7.01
